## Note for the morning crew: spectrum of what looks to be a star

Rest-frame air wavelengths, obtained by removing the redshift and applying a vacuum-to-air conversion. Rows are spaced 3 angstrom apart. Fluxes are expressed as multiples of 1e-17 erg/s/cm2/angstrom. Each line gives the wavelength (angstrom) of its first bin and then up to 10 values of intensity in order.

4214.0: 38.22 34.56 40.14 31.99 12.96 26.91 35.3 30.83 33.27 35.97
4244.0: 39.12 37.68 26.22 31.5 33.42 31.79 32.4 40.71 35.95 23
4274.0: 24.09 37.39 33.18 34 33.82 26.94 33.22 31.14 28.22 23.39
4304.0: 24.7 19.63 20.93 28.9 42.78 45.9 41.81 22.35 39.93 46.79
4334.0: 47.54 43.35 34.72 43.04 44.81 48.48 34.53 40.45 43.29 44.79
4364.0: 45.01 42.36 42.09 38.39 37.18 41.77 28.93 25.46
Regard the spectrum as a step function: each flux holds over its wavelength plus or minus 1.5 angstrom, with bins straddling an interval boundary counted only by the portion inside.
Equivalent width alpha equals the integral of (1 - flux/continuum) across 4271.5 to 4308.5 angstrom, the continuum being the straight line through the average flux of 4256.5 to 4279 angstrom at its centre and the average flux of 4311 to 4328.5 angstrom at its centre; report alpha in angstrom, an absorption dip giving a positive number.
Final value 5.4 angstrom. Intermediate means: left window 32.3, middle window 29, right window 36.3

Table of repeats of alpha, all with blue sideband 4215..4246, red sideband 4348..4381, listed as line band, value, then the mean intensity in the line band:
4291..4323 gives 5.8 angstrom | 30.8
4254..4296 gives 3.6 angstrom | 32.2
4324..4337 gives -0.4 angstrom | 40.3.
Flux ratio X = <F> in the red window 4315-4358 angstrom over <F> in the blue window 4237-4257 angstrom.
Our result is 1.2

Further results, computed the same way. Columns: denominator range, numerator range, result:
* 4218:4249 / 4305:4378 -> 1.21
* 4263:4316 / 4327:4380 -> 1.42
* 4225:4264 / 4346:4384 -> 1.28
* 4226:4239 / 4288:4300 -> 1.01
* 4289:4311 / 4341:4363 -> 1.64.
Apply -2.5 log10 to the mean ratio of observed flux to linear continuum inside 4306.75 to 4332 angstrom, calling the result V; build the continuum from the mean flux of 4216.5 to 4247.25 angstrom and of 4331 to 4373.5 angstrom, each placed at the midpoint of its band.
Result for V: 0.15 mag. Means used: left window 32.3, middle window 34.8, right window 42.6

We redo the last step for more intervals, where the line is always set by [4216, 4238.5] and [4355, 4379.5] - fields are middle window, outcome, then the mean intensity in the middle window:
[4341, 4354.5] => -0.05 mag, 42.3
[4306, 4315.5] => 0.42 mag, 25.4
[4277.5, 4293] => 0.08 mag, 32.5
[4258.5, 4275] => 0.07 mag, 31.5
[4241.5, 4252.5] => -0.07 mag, 34.2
